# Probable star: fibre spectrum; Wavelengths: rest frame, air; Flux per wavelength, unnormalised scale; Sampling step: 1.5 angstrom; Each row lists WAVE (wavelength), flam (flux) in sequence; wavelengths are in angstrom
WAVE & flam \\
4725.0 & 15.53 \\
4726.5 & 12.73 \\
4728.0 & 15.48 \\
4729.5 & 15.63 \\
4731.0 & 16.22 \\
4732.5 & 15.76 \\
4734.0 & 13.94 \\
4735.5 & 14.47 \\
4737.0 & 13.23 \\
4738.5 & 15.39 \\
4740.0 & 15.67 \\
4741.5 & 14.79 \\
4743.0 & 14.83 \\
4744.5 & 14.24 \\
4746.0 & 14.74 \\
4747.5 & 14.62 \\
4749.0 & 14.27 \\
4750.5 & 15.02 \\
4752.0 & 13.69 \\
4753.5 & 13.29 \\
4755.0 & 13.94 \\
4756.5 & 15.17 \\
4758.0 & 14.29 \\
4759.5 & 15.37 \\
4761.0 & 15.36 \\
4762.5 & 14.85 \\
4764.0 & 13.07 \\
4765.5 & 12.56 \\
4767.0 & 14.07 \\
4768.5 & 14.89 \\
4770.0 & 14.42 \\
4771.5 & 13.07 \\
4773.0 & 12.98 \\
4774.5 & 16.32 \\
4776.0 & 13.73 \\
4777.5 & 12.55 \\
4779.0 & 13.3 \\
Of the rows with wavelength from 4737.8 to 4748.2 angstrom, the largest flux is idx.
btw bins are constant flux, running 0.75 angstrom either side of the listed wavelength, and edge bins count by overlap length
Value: 15.67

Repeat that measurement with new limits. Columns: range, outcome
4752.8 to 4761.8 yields 15.37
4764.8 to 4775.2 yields 16.32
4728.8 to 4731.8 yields 16.22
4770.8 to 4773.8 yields 13.07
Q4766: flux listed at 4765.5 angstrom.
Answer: 12.56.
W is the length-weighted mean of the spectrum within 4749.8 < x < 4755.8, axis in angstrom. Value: 14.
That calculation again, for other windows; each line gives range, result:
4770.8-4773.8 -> 13.1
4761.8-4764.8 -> 13.9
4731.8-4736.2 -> 14.7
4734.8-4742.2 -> 14.7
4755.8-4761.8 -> 15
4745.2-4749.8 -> 14.5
